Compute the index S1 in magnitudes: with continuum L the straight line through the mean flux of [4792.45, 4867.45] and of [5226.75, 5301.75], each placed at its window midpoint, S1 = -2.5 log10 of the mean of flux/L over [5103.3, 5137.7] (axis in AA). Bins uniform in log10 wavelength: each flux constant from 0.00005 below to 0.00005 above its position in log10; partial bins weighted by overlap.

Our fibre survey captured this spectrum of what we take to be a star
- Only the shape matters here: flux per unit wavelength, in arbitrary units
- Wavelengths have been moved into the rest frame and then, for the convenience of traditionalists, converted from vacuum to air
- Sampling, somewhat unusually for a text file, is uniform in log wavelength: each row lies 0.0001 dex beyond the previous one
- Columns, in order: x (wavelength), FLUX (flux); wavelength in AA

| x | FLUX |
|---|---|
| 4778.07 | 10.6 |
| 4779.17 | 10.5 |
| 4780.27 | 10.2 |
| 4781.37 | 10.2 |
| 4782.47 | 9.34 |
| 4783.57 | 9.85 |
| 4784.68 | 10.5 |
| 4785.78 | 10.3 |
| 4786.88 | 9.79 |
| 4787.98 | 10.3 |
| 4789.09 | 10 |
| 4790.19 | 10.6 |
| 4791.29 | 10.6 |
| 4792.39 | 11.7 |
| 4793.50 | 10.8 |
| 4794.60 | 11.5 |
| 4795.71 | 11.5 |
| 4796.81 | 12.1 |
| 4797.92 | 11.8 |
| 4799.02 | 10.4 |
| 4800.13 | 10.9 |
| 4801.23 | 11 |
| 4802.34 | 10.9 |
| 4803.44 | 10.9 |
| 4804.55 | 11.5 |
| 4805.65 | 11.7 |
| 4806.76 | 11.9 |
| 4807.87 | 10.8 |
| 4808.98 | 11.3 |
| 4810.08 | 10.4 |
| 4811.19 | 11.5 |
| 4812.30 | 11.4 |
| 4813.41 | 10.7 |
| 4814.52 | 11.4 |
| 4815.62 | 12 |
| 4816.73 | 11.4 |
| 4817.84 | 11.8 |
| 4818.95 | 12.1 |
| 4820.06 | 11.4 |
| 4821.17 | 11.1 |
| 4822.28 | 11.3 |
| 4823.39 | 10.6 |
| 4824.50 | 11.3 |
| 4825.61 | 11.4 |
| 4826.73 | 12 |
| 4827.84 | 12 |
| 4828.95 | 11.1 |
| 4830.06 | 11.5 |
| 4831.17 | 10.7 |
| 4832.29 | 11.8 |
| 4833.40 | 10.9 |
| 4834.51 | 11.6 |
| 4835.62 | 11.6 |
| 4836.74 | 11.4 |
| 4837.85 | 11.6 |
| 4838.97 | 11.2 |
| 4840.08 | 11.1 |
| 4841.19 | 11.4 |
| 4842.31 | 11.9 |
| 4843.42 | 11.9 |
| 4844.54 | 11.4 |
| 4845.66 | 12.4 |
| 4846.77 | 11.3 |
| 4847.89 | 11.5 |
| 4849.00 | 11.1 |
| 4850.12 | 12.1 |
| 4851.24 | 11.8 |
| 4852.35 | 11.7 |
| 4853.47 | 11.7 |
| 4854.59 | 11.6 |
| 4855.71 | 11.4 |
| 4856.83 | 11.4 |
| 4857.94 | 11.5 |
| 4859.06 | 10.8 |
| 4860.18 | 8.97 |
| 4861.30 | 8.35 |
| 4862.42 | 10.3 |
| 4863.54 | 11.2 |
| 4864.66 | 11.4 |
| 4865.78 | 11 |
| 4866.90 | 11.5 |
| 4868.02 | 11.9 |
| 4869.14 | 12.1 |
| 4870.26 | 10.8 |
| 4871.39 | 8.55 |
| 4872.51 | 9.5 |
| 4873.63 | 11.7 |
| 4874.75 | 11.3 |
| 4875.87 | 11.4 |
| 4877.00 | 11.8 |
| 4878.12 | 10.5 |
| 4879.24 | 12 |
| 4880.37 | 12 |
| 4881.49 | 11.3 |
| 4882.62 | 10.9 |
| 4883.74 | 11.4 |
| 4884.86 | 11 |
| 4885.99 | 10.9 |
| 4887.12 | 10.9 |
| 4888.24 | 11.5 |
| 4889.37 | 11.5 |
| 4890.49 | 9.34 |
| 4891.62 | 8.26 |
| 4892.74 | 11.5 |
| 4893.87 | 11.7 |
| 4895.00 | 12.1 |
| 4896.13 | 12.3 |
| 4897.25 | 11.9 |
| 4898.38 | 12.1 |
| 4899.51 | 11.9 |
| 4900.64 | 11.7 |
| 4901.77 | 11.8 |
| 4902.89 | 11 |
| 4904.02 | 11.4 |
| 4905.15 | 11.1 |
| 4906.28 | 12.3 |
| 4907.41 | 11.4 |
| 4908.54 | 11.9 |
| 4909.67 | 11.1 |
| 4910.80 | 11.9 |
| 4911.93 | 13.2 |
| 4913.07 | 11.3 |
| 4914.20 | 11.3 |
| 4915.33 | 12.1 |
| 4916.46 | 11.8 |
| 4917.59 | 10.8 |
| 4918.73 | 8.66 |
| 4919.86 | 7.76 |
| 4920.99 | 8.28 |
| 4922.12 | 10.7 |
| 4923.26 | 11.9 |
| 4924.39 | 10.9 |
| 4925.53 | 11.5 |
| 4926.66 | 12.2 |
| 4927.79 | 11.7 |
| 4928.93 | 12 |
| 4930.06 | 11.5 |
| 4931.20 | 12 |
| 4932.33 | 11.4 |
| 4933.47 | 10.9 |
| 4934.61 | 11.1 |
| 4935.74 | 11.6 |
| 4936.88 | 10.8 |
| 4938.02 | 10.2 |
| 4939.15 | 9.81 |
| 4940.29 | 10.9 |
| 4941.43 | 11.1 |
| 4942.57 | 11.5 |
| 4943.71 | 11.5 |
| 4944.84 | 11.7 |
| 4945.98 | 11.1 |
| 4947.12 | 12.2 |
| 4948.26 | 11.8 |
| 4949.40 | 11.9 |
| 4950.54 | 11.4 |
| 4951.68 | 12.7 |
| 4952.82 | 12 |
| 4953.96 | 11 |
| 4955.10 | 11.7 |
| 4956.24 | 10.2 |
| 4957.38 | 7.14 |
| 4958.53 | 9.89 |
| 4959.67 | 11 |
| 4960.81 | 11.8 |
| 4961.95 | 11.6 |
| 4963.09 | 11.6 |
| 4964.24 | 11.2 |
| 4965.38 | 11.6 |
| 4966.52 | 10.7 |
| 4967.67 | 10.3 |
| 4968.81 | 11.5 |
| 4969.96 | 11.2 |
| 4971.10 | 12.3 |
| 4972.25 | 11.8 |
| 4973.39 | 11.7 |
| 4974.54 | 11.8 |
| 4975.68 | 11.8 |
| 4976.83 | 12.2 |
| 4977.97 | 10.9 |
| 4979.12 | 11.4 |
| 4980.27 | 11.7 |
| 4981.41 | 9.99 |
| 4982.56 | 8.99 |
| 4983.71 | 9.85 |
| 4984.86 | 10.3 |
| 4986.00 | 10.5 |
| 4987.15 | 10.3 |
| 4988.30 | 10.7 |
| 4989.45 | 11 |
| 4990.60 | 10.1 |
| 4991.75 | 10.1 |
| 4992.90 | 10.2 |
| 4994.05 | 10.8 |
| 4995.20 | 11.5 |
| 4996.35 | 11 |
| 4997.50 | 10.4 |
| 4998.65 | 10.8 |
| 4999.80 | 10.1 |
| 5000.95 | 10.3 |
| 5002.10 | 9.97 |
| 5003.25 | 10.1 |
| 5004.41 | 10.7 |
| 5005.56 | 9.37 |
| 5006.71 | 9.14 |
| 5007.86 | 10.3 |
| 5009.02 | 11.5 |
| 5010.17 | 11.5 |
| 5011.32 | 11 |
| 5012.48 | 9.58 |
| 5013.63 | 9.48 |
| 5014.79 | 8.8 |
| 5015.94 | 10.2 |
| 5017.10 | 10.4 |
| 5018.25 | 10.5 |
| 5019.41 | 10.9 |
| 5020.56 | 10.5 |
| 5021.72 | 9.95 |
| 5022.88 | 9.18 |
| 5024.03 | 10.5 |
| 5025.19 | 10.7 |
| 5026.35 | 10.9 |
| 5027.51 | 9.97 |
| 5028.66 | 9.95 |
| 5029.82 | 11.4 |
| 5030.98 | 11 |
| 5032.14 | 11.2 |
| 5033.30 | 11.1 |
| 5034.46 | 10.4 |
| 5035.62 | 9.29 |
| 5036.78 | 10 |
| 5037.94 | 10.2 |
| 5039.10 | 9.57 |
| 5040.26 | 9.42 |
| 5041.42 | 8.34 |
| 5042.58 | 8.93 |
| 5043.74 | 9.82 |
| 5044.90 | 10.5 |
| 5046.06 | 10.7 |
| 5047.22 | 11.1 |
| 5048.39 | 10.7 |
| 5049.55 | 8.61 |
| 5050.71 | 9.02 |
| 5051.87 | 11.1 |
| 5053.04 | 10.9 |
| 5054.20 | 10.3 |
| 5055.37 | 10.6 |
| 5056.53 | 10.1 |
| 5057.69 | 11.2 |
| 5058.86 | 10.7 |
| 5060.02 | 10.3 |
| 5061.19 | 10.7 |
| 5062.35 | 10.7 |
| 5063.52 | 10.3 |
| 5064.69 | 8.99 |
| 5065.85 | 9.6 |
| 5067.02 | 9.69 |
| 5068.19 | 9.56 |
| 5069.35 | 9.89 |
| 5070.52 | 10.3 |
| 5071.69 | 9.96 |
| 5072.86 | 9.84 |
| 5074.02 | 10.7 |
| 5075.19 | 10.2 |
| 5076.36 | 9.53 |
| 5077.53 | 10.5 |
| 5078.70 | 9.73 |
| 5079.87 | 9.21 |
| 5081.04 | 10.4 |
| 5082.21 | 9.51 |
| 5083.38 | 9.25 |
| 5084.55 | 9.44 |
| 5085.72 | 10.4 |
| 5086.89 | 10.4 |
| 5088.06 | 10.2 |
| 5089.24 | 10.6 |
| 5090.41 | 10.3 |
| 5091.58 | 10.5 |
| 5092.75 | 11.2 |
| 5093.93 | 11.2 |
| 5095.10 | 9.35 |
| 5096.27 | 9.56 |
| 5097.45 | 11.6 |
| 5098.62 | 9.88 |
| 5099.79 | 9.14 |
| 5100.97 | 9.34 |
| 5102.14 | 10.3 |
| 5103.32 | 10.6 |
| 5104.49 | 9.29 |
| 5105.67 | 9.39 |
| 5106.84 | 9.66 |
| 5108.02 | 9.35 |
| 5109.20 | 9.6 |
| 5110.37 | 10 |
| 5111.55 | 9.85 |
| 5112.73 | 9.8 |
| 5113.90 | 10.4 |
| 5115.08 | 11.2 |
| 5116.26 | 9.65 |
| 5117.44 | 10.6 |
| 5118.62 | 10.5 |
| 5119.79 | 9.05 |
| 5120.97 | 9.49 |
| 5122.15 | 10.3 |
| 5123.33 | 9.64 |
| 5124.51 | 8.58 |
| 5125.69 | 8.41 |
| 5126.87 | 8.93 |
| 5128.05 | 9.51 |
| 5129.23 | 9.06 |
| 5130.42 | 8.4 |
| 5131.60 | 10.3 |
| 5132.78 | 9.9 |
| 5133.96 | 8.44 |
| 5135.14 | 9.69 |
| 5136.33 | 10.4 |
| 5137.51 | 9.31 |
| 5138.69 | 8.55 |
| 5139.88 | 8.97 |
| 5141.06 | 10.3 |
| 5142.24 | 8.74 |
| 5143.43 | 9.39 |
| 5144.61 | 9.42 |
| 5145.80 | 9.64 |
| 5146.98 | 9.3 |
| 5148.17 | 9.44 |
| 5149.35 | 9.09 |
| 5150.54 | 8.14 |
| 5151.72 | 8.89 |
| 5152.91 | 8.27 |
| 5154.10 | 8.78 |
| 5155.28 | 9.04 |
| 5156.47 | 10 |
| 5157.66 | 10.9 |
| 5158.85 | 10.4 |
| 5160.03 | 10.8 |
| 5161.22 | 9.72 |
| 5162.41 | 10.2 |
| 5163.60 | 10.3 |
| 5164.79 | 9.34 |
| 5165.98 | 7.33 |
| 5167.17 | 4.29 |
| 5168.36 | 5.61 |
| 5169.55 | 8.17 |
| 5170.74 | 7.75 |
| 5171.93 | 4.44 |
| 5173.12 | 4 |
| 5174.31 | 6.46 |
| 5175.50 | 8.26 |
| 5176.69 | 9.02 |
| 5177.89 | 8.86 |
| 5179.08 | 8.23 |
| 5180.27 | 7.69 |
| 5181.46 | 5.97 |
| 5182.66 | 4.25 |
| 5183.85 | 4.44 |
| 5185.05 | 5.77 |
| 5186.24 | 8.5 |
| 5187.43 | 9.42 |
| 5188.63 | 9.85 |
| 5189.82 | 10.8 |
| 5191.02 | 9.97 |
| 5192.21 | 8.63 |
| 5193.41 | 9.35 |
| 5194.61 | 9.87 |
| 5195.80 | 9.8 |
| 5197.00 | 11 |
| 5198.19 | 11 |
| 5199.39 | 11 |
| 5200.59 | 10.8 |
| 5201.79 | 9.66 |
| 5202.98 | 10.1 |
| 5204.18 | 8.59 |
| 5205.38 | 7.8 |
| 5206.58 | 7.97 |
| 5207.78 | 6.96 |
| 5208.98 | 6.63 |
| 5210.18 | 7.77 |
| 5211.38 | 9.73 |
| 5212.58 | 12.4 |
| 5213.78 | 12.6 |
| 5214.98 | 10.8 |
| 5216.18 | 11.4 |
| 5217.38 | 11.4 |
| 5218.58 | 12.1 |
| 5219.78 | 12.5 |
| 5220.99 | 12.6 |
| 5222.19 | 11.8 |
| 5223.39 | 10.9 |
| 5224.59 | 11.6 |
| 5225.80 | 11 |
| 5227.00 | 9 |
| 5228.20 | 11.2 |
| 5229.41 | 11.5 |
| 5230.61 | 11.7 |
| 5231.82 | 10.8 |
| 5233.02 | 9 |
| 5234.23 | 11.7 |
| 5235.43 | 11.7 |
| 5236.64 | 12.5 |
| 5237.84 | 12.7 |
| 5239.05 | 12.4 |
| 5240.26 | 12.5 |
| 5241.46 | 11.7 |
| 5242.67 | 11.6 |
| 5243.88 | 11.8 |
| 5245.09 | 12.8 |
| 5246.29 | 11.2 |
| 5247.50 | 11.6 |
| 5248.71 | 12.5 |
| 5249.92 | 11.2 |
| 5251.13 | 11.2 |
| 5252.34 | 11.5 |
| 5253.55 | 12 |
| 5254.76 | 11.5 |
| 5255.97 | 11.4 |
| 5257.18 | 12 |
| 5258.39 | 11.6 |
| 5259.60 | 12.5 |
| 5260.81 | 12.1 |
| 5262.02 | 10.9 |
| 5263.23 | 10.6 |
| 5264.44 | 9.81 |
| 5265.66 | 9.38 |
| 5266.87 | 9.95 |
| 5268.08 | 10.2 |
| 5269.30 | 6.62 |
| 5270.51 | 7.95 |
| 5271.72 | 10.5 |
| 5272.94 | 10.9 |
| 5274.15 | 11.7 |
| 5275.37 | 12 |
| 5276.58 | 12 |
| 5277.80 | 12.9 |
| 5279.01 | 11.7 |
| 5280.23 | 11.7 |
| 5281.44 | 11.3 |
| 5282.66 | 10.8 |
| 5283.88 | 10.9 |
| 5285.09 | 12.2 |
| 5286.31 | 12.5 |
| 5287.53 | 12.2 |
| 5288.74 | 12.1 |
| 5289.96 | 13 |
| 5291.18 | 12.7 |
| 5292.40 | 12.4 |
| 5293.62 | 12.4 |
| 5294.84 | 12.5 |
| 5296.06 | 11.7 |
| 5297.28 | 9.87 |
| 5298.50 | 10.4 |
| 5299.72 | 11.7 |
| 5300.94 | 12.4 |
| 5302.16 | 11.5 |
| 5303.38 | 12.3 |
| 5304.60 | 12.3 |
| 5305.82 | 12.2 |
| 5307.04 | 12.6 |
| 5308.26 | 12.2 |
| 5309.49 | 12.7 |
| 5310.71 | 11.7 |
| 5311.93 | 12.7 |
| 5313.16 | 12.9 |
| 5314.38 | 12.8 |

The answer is 0.181 mag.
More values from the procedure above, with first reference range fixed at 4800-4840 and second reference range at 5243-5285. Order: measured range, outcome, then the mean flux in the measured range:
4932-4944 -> 0.03 mag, 11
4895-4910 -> -0.04 mag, 11.7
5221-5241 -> -0.02 mag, 11.4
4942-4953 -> -0.05 mag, 11.8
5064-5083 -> 0.14 mag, 9.85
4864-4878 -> 0.02 mag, 11.1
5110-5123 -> 0.12 mag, 10.1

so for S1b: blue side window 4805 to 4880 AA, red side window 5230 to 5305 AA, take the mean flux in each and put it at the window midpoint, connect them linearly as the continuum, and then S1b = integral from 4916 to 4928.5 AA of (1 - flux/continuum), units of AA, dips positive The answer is 0.8 AA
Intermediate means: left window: 11.3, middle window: 10.6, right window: 11.5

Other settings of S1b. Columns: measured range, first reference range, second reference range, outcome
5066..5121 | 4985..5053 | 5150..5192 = -4.8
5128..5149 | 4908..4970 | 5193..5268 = 3.1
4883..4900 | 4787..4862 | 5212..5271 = 0.1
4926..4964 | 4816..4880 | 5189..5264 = -0.2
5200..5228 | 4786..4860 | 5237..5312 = 3.1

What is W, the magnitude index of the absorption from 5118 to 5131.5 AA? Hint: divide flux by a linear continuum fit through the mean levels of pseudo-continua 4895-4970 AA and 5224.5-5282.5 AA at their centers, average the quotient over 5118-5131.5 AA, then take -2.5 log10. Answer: 0.21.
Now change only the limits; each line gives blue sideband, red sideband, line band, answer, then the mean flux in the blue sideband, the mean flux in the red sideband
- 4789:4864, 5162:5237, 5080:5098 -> -0.038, 11.3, 9.29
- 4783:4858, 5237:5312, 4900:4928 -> 0.015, 11.3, 11.6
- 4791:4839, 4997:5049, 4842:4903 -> -0.018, 11.3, 10.2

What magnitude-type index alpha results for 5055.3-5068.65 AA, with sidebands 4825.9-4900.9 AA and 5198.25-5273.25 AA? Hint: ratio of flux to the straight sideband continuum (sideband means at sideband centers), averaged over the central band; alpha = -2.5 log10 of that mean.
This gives 0.09 mag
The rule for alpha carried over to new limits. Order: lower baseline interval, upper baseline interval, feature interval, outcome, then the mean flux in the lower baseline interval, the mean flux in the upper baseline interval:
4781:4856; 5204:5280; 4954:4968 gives 0.040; 11.2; 11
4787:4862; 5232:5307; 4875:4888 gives 0.000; 11.3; 11.5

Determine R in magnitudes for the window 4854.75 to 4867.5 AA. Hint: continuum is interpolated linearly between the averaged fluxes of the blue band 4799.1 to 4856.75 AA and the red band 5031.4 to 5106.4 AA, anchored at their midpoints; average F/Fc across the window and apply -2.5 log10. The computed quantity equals 0.05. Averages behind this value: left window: 11.4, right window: 10.1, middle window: 10.7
